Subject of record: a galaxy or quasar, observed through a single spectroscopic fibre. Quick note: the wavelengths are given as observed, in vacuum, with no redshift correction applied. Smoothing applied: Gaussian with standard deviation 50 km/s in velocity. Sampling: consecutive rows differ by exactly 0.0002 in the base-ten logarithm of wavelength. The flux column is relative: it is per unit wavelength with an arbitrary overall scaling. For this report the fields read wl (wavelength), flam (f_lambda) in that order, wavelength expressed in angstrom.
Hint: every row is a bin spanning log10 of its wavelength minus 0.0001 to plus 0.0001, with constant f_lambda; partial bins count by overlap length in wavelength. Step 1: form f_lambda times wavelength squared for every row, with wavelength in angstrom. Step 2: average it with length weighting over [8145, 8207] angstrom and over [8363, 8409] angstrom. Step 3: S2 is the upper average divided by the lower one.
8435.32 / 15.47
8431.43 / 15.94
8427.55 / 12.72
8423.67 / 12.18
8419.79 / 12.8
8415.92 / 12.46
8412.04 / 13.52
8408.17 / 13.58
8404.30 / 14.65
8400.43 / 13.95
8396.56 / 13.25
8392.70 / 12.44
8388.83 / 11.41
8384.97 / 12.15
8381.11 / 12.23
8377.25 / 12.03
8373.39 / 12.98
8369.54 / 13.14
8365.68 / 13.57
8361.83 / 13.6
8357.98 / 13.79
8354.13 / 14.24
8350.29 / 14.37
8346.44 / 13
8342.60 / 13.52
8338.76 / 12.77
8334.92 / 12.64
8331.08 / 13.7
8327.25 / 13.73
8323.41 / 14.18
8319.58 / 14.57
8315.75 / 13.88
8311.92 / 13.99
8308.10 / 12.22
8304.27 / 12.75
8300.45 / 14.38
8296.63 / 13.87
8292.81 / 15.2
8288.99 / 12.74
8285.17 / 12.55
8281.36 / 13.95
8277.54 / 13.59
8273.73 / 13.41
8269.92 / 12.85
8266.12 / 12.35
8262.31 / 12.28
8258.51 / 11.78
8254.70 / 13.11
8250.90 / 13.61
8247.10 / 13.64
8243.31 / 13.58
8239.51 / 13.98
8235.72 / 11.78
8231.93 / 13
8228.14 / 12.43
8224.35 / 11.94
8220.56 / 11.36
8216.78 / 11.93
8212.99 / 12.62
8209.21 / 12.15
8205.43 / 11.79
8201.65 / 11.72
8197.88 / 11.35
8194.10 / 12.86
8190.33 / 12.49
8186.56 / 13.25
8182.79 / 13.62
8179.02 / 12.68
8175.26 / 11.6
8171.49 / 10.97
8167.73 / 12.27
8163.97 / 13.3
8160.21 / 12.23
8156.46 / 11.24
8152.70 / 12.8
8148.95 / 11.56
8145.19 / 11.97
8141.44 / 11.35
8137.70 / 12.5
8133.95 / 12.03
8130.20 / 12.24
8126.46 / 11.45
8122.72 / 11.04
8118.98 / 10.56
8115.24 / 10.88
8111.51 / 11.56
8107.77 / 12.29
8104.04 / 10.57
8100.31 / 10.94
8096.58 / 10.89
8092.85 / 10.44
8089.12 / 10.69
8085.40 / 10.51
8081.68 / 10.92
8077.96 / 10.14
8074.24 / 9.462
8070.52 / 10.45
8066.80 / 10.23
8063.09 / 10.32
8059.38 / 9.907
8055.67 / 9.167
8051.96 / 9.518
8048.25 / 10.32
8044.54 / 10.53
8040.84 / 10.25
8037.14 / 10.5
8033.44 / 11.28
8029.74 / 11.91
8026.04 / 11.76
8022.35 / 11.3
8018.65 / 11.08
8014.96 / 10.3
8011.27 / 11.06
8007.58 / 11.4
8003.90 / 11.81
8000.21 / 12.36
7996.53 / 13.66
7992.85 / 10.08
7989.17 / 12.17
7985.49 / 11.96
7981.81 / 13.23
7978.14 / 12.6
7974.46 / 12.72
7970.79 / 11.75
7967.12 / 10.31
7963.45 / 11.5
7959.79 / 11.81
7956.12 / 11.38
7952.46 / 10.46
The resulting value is 1.1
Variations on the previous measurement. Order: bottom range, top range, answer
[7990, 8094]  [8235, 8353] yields 1.32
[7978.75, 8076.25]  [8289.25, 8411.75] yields 1.32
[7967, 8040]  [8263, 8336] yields 1.24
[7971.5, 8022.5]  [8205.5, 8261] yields 1.13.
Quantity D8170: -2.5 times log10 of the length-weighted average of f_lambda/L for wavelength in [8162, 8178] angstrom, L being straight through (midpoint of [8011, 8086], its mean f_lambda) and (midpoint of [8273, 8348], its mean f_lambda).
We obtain -0.015 mag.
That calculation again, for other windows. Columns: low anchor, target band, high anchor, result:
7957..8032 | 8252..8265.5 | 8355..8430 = 0.01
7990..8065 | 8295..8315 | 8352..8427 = -0.08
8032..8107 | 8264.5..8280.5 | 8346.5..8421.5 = -0.08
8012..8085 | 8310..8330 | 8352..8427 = -0.13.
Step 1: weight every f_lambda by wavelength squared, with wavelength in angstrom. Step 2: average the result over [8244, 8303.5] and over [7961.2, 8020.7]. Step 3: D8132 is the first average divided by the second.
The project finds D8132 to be 1.21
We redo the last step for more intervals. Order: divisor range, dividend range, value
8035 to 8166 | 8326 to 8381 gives 1.29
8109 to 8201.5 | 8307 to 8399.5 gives 1.16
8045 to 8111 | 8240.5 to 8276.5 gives 1.30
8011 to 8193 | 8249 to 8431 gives 1.25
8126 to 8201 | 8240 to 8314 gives 1.12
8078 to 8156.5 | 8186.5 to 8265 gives 1.13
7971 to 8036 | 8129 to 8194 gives 1.08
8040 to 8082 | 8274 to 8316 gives 1.42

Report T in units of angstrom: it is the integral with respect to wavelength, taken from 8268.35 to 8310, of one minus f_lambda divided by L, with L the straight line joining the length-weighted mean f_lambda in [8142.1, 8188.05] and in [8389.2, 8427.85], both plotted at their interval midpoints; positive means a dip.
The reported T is -2.4 angstrom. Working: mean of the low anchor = 12.3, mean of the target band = 13.4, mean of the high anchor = 13.1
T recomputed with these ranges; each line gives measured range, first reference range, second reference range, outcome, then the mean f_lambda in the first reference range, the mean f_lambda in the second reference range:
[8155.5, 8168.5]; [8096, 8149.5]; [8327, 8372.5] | -0.6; 11.5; 13.5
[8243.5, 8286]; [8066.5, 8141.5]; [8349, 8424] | -2.9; 11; 13.1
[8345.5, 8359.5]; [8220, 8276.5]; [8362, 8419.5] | -1.1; 12.8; 13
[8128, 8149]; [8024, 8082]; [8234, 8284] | -0.8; 10.4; 13.1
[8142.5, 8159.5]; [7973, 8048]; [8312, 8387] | 0.6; 11.6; 13.4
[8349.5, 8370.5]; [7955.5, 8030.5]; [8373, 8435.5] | -1.3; 11.7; 13.1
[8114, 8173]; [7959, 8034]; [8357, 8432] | 2.1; 11.7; 13.1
